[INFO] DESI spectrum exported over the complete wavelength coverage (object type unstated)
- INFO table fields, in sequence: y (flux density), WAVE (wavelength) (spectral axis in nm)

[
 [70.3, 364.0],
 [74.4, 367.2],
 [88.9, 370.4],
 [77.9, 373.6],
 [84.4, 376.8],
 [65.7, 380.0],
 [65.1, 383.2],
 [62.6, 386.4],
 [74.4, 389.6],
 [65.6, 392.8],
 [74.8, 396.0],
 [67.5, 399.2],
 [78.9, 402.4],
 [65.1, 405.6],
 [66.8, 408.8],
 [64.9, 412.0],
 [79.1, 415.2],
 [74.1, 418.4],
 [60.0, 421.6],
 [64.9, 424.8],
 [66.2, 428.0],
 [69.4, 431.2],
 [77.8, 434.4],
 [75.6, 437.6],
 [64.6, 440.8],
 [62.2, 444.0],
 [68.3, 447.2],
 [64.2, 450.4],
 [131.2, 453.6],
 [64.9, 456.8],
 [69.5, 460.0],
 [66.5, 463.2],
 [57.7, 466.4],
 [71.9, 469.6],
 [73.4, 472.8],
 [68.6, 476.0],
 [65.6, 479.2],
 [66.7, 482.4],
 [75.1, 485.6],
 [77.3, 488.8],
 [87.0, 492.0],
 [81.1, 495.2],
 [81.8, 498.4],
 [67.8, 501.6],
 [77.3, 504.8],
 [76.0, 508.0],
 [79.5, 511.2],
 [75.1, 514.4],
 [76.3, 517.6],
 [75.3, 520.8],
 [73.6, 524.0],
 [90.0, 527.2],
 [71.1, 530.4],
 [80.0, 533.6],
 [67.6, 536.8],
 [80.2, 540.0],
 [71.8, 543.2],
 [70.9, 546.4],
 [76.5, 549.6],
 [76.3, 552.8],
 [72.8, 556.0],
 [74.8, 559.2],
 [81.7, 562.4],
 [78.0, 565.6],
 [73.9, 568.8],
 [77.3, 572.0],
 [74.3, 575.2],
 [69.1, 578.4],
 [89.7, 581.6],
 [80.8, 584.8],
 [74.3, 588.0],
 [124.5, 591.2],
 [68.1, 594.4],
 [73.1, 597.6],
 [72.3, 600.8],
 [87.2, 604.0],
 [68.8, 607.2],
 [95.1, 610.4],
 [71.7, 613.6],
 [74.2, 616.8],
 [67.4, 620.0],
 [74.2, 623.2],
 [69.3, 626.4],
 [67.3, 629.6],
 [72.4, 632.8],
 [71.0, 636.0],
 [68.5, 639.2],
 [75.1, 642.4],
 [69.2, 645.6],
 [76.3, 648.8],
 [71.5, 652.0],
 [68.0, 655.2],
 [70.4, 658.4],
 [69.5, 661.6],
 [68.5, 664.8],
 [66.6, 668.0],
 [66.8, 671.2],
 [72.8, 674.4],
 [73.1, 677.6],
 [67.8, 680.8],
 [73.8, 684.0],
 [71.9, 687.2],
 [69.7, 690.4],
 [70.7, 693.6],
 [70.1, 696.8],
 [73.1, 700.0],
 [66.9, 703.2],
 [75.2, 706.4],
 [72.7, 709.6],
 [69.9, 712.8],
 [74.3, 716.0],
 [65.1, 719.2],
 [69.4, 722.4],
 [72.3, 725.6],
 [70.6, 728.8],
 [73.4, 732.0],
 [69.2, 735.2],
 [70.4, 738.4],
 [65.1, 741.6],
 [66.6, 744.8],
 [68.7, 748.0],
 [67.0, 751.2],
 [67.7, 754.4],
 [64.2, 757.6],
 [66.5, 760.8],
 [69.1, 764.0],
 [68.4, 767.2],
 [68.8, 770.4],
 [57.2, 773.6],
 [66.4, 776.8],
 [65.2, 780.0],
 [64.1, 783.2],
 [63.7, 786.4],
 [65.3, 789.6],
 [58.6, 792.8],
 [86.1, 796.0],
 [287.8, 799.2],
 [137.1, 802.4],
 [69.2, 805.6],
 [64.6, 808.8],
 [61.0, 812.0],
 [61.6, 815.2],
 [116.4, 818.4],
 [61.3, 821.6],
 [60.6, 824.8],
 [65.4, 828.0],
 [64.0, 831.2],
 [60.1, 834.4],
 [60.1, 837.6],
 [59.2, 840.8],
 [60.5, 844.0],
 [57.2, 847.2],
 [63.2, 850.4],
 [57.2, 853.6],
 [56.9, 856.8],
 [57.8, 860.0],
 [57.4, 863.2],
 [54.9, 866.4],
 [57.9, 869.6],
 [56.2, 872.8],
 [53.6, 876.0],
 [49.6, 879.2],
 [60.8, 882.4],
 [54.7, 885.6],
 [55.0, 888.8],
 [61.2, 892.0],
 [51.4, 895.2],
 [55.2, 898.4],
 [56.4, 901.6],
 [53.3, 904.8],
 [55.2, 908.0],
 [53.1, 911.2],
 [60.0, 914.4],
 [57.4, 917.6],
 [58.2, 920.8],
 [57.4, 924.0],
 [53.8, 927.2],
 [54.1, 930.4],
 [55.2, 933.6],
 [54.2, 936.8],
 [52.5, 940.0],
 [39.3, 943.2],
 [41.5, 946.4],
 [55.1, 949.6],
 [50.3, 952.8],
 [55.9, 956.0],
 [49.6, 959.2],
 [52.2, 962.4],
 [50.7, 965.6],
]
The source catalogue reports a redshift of 0.22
